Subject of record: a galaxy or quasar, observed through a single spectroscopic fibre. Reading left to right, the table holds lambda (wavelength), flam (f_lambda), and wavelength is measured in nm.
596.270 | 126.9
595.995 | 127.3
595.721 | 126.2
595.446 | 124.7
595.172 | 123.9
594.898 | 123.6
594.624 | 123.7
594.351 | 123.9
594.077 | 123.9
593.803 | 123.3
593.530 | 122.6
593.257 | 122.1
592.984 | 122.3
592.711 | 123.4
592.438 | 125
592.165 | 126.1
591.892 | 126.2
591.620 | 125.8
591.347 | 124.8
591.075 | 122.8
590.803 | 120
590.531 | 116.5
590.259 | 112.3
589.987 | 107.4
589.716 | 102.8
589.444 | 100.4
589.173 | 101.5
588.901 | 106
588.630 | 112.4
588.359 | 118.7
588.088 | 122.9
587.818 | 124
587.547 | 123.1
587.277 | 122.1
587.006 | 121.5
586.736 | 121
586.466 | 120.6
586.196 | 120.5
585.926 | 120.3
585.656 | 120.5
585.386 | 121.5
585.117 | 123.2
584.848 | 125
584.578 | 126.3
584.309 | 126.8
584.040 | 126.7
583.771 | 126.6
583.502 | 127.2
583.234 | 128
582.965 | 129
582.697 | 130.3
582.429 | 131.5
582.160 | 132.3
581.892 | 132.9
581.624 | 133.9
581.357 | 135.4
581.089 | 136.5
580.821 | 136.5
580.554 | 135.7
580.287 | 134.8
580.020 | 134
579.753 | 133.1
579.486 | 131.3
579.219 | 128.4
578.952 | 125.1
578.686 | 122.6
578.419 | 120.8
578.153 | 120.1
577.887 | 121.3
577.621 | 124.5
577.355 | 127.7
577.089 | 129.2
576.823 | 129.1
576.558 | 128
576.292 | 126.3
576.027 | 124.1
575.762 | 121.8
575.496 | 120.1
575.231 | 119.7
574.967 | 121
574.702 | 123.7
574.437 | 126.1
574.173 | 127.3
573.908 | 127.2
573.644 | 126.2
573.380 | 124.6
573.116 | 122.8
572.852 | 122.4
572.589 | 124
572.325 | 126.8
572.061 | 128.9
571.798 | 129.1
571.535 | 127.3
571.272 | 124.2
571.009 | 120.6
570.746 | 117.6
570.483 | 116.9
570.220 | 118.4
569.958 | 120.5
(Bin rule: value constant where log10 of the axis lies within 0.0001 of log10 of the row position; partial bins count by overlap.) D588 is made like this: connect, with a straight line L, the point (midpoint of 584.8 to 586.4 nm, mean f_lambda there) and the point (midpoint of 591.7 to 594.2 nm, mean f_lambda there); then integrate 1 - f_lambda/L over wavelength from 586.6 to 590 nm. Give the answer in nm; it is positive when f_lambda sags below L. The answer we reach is 0.22 nm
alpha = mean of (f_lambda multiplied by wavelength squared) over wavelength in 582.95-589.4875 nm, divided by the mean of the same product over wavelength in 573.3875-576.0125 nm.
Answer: 1.0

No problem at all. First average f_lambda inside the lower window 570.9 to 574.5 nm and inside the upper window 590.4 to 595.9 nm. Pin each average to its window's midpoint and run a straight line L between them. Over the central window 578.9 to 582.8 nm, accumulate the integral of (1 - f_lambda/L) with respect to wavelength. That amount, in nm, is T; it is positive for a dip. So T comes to -0.26 nm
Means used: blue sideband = 126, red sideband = 124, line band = 133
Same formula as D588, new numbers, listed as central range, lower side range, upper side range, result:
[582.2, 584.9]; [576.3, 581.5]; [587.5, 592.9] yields -0.08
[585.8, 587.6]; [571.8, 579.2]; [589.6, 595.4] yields 0.02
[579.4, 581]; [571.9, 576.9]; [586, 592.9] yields -0.16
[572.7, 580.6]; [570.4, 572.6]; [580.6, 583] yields 0.18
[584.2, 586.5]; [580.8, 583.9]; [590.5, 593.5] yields 0.11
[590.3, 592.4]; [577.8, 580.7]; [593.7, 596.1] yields 0.04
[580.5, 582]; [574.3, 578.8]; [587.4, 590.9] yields -0.19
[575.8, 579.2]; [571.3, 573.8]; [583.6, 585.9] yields 0.01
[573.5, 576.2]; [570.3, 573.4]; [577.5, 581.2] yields 0.04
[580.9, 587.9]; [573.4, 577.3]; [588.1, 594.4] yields -0.32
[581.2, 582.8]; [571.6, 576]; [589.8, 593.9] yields -0.13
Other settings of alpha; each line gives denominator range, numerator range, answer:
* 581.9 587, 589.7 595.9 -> 1.00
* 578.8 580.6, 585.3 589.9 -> 0.91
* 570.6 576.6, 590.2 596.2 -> 1.06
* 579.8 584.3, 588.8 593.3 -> 0.91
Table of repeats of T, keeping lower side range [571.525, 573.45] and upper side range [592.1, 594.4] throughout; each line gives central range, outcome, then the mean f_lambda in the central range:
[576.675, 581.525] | -0.17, 129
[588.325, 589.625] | 0.18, 107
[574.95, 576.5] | 0.03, 123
